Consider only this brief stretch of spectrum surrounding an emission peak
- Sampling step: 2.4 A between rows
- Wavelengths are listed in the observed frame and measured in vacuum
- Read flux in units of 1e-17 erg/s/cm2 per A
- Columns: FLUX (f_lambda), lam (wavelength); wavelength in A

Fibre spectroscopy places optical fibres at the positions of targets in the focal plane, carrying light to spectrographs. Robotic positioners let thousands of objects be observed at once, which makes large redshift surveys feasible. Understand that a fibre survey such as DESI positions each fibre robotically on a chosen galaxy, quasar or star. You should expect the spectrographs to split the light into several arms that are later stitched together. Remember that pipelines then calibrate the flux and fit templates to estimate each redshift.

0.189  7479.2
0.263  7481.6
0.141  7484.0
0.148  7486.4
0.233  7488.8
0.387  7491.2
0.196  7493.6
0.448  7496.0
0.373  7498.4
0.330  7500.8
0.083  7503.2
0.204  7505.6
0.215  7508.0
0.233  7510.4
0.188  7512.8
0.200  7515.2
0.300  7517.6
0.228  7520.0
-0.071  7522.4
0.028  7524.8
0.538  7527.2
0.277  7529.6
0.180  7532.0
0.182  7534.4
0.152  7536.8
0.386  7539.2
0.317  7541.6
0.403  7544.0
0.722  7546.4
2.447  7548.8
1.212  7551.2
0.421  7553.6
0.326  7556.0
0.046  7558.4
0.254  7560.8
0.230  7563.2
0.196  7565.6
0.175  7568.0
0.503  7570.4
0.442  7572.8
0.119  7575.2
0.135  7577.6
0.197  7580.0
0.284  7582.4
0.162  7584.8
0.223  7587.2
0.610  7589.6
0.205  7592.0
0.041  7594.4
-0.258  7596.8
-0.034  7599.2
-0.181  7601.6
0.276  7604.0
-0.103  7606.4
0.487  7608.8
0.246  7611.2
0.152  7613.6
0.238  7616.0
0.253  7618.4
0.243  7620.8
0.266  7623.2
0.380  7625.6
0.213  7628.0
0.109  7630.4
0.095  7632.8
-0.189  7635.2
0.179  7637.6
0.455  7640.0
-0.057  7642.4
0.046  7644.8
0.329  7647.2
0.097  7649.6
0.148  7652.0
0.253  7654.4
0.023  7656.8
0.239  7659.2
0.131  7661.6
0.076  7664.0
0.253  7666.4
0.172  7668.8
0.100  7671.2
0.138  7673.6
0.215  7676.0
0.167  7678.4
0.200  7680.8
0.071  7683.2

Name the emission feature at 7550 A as H-gamma 4340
